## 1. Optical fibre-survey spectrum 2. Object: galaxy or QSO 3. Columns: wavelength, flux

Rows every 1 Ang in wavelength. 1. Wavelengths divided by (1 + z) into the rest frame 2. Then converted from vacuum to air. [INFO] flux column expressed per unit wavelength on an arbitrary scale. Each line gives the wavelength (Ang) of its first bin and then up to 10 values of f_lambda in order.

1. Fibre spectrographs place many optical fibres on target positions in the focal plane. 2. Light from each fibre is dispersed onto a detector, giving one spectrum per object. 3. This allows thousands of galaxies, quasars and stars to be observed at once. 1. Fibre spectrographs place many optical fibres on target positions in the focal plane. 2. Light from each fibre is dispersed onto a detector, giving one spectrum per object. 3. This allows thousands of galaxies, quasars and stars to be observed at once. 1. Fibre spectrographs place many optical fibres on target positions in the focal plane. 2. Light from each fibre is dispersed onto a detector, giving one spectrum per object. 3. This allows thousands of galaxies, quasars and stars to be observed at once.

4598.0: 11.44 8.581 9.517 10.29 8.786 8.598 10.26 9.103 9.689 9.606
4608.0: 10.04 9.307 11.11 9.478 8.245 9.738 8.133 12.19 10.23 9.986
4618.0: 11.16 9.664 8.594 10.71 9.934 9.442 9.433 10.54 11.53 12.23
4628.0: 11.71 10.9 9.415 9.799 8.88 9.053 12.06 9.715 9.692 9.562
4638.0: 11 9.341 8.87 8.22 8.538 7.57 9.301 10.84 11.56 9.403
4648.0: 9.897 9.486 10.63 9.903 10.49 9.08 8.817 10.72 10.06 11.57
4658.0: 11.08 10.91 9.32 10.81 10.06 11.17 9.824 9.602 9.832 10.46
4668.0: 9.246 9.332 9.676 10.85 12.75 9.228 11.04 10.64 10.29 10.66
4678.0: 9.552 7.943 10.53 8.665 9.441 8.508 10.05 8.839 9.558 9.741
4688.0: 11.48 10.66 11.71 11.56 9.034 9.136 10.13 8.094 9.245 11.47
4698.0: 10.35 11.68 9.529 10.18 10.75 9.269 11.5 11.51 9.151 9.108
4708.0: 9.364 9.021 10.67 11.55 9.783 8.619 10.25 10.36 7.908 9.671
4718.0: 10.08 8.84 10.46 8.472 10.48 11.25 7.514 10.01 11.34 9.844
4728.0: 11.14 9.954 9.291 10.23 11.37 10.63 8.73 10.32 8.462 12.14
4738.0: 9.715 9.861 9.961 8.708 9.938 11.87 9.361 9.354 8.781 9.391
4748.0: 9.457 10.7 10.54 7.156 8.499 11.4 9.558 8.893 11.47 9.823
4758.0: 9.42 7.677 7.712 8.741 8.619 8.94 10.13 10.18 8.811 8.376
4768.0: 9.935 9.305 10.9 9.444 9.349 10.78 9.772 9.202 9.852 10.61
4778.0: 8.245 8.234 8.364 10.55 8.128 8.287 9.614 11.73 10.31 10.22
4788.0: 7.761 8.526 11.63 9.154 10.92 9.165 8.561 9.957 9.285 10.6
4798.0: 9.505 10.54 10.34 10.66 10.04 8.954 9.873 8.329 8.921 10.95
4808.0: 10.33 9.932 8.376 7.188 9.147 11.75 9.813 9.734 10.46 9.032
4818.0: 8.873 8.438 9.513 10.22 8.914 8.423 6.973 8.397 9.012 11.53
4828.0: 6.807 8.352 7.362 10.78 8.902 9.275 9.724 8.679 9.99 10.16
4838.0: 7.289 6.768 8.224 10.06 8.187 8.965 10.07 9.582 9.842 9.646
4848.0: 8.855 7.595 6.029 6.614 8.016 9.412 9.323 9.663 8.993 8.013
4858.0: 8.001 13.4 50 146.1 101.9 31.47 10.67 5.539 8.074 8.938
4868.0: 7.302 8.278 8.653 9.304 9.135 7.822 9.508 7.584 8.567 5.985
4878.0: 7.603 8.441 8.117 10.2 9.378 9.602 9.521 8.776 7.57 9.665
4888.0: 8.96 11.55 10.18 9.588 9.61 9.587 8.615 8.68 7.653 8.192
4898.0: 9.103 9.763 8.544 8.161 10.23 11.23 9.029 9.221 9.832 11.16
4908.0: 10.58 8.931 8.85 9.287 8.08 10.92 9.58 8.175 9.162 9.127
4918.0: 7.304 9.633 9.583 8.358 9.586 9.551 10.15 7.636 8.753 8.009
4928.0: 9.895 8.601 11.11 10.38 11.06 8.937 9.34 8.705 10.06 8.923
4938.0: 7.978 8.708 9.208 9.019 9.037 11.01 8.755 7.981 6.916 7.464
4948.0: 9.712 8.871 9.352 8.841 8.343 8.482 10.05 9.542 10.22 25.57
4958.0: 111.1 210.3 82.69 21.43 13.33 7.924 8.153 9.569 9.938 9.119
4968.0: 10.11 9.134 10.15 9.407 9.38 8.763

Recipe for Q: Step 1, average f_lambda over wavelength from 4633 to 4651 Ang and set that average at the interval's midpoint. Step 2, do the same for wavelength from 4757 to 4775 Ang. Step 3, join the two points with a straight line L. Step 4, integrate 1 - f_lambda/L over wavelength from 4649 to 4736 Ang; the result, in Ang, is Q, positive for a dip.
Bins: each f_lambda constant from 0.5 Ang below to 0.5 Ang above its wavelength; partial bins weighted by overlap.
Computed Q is -4.3 Ang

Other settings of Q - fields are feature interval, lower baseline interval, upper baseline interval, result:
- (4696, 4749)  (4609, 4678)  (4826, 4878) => 7.76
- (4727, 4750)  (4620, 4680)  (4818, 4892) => 2.58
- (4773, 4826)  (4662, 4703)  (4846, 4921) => 10.00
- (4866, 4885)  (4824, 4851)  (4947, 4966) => 8.67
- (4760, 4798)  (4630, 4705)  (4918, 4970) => 9.87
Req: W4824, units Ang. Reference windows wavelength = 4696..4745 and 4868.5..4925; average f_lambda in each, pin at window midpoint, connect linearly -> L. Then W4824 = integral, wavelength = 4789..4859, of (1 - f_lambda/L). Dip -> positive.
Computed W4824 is 2.1 Ang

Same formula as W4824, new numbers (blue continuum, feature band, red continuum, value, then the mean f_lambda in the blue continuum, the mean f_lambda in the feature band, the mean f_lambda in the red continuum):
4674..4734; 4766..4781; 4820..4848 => -0.1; 9.97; 9.47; 8.98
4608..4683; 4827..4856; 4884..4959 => 6.9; 10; 8.77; 12.1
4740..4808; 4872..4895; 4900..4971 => 7.5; 9.56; 8.93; 15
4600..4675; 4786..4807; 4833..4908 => 4.0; 9.99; 9.69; 12.8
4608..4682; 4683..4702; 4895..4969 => 1.2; 10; 10.1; 14.7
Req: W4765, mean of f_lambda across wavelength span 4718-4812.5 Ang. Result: 9.63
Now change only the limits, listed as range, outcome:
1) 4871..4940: 9.14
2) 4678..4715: 9.95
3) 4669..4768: 9.84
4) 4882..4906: 9.28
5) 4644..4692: 10.1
